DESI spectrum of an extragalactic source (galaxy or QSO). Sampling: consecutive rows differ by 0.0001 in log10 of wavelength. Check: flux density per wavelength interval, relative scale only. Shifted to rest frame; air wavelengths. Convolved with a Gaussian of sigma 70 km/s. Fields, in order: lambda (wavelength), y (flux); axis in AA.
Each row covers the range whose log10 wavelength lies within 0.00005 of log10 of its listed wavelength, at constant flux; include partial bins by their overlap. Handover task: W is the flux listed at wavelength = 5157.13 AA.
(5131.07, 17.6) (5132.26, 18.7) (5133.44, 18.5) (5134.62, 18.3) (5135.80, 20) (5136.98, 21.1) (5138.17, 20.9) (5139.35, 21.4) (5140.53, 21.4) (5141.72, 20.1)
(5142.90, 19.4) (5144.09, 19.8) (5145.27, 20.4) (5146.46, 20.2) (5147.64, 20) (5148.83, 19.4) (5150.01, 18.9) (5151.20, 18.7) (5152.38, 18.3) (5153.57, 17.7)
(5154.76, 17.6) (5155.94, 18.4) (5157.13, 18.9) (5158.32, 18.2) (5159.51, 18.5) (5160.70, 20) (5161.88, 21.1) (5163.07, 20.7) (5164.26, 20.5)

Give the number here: 18.9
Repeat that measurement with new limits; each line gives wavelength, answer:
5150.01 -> 18.9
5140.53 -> 21.4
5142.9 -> 19.4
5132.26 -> 18.7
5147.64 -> 20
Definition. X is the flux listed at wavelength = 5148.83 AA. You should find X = 19.4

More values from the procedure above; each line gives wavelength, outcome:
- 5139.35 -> 21.4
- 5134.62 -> 18.3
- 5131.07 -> 17.6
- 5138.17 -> 20.9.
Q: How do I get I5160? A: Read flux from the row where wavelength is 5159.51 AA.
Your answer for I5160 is 18.5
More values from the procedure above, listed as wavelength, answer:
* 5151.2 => 18.7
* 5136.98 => 21.1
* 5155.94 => 18.4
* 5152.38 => 18.3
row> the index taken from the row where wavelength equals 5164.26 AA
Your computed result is 20.5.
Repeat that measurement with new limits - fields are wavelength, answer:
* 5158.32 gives 18.2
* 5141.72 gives 20.1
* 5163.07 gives 20.7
